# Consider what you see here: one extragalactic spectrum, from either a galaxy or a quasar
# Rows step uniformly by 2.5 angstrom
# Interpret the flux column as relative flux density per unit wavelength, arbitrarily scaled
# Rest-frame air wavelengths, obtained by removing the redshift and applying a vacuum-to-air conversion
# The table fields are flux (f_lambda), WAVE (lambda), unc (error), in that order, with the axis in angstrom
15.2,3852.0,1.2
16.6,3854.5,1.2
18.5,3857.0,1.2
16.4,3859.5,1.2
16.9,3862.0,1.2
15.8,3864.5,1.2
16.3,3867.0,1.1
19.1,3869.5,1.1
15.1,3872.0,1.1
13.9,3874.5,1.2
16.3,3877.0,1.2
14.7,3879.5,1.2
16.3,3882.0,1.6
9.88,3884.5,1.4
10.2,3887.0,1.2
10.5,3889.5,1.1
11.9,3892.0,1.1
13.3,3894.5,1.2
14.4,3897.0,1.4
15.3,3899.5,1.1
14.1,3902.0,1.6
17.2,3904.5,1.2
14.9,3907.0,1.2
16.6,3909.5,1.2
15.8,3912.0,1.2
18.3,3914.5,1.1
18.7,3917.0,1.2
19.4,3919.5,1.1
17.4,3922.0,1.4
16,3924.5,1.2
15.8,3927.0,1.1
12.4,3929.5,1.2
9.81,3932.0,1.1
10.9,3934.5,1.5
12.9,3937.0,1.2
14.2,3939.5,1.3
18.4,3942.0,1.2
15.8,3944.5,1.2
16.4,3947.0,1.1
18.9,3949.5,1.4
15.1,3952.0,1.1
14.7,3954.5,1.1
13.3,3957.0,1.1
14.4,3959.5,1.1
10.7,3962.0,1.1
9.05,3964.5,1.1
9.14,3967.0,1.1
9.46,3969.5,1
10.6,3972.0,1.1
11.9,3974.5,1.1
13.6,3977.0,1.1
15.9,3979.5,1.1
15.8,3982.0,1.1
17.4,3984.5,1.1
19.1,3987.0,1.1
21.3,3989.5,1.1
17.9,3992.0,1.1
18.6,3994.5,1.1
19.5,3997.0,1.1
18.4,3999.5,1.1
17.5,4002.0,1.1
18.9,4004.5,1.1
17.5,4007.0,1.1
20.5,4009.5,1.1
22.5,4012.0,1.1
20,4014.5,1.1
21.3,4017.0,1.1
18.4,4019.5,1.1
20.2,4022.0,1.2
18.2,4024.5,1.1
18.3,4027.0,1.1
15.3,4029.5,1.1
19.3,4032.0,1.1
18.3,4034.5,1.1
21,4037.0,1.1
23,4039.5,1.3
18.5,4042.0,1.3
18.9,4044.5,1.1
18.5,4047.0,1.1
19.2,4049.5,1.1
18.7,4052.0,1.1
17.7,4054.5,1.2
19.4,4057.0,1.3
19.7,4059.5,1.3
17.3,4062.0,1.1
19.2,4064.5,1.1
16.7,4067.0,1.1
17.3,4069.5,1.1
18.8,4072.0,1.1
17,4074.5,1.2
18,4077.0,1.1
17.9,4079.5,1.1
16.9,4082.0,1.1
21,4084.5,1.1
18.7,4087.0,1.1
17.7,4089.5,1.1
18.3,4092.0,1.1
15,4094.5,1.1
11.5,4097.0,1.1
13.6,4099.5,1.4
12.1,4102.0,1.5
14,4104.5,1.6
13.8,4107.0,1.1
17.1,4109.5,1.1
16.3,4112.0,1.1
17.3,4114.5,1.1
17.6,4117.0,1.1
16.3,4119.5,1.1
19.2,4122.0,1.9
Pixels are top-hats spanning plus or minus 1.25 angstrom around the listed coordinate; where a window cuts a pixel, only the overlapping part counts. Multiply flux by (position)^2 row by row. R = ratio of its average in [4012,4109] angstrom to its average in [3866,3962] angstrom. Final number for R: 1.29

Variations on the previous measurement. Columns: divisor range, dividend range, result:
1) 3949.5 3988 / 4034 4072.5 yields 1.46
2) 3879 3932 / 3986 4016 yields 1.37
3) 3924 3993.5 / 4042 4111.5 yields 1.27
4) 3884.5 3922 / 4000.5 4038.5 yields 1.36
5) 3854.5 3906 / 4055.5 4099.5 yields 1.31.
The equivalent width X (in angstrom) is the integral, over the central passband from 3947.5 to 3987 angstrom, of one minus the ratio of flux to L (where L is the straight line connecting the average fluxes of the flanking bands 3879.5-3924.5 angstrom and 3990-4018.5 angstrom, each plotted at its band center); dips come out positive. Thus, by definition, 9.3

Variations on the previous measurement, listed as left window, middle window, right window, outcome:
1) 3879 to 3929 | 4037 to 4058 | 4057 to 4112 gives -3.7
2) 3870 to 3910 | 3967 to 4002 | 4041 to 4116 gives -0.5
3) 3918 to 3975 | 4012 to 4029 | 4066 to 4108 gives -4.8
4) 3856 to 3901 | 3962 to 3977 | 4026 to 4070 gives 5.8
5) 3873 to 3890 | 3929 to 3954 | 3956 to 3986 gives -3.3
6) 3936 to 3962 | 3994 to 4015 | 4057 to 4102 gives -4.2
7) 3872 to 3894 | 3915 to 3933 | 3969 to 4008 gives -1.8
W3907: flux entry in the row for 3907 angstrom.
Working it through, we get 14.9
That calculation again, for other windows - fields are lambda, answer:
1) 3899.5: 15.3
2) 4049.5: 19.2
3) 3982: 15.8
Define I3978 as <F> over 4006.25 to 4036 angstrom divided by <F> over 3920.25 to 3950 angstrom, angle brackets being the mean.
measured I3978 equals 1.29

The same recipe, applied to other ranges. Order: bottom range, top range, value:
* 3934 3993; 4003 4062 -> 1.33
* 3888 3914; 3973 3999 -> 1.18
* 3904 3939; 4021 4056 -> 1.23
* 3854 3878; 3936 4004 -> 0.92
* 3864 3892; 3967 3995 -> 1.07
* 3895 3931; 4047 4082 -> 1.13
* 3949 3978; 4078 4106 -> 1.30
